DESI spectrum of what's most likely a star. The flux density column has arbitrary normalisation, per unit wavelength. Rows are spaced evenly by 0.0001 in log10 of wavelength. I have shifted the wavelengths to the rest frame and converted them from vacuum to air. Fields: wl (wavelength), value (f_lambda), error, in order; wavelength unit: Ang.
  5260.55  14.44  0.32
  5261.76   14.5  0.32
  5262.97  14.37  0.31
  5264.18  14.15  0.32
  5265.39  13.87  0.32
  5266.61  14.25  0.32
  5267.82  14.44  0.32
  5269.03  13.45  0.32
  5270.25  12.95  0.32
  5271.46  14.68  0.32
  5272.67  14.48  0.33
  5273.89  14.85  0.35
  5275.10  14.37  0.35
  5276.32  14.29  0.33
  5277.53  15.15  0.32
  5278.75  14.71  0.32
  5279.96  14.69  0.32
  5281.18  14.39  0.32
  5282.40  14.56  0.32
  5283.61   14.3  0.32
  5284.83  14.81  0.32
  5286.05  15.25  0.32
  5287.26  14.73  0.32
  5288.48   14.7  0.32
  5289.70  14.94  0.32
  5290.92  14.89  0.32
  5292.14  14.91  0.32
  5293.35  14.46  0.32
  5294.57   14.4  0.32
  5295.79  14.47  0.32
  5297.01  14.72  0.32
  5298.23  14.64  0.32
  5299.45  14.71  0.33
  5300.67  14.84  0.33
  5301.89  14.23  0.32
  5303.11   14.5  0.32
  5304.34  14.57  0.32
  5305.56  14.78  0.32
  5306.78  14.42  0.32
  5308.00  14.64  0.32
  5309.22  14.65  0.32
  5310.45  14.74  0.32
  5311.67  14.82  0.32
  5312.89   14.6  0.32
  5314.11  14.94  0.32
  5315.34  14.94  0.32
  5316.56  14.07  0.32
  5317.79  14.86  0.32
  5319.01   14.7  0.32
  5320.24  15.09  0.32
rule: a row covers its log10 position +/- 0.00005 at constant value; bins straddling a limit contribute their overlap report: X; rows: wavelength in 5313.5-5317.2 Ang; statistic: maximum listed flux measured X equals 14.94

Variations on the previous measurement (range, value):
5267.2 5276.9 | 14.85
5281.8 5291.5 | 15.25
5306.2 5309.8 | 14.65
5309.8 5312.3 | 14.82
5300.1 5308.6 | 14.84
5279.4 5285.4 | 14.81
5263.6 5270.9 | 14.44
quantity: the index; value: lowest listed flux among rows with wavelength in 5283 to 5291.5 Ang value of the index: 14.3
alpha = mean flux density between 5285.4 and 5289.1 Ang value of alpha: 14.9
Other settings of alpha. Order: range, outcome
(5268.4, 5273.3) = 13.9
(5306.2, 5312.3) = 14.7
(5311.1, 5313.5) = 14.7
